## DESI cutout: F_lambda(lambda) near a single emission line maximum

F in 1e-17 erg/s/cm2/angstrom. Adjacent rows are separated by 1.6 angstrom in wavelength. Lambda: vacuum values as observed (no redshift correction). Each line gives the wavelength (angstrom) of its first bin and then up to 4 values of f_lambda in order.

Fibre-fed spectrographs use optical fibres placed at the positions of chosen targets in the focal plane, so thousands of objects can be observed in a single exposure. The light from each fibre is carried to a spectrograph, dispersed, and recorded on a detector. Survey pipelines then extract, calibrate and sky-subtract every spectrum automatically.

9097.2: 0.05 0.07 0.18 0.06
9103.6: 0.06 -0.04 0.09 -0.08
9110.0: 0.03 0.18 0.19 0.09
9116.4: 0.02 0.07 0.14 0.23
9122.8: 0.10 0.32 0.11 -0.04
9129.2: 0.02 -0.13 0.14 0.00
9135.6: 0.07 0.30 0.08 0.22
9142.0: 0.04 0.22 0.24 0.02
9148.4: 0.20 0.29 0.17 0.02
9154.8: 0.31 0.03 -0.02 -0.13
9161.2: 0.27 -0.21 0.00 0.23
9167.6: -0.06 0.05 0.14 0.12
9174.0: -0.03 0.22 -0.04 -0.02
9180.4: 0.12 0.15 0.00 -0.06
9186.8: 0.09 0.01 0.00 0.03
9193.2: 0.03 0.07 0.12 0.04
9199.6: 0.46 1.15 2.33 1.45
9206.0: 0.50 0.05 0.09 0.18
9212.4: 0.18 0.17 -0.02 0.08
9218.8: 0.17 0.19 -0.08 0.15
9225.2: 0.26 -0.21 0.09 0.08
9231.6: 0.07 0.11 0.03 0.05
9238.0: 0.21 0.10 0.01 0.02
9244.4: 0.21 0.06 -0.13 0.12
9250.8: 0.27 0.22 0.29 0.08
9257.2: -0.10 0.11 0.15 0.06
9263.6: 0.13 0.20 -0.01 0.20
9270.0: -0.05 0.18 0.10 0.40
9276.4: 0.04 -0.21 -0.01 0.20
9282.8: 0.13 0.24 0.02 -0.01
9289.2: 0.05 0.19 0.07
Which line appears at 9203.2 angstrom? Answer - H-beta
